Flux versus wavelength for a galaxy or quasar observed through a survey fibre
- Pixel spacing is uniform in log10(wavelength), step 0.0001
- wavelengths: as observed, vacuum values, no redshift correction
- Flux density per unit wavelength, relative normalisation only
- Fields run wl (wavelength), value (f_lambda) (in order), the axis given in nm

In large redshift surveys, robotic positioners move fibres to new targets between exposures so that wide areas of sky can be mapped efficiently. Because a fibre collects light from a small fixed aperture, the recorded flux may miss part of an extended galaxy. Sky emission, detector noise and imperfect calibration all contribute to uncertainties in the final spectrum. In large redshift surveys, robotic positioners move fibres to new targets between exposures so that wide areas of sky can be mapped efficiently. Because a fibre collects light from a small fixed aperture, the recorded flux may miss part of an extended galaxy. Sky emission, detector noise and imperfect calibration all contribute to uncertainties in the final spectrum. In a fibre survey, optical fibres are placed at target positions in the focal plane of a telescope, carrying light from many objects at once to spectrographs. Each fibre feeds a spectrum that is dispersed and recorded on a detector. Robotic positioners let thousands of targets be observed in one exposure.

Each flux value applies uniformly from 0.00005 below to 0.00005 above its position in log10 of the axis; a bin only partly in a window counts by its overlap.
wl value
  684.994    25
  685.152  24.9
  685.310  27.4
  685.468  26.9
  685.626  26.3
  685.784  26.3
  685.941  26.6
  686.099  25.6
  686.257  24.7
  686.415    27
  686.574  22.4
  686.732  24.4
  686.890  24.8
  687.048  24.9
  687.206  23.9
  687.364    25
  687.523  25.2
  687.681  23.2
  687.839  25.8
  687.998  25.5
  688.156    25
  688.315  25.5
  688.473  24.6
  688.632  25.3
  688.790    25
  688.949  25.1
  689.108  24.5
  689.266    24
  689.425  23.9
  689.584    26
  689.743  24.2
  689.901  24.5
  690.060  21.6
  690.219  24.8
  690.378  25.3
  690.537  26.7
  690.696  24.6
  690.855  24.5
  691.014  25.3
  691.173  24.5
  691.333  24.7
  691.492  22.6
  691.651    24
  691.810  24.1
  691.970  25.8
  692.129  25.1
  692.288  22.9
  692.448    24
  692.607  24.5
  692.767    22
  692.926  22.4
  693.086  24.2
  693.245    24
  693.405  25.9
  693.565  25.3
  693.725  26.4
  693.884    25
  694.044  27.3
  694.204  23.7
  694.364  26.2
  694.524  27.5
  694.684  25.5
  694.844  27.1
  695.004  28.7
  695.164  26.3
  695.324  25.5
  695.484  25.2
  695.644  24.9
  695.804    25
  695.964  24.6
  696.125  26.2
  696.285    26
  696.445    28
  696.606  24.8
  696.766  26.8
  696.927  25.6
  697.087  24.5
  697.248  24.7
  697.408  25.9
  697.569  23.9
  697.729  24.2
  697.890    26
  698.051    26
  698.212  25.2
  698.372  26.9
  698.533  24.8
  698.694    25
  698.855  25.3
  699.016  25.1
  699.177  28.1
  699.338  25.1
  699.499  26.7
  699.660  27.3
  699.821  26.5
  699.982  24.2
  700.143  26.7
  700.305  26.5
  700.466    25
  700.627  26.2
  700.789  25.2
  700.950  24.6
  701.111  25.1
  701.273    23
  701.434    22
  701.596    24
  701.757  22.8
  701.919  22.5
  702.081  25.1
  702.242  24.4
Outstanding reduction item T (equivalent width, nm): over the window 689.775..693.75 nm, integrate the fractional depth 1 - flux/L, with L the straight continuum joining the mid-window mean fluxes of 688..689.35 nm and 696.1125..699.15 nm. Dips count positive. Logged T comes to 0.122 nm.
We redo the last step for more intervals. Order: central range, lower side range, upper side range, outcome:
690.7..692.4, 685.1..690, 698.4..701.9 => 0.05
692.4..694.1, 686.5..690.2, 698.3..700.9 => 0.04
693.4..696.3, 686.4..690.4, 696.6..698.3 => -0.10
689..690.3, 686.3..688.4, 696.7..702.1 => 0.04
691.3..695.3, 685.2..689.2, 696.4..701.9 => 0.04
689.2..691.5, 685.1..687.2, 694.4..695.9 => 0.11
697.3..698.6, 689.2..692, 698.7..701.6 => -0.01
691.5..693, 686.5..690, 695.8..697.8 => 0.07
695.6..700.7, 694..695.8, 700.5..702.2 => -0.12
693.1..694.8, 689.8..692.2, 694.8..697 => -0.01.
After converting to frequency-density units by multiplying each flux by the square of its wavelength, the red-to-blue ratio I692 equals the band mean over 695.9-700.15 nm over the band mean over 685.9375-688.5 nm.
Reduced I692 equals 1.1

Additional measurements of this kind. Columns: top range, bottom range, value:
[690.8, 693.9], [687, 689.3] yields 0.99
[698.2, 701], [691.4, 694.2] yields 1.08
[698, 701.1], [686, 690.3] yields 1.08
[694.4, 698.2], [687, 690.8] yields 1.06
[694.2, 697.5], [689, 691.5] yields 1.07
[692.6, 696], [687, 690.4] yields 1.05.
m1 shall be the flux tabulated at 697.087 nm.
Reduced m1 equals 24.5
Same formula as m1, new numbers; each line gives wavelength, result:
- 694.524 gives 27.5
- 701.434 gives 22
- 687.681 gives 23.2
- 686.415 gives 27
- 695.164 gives 26.3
